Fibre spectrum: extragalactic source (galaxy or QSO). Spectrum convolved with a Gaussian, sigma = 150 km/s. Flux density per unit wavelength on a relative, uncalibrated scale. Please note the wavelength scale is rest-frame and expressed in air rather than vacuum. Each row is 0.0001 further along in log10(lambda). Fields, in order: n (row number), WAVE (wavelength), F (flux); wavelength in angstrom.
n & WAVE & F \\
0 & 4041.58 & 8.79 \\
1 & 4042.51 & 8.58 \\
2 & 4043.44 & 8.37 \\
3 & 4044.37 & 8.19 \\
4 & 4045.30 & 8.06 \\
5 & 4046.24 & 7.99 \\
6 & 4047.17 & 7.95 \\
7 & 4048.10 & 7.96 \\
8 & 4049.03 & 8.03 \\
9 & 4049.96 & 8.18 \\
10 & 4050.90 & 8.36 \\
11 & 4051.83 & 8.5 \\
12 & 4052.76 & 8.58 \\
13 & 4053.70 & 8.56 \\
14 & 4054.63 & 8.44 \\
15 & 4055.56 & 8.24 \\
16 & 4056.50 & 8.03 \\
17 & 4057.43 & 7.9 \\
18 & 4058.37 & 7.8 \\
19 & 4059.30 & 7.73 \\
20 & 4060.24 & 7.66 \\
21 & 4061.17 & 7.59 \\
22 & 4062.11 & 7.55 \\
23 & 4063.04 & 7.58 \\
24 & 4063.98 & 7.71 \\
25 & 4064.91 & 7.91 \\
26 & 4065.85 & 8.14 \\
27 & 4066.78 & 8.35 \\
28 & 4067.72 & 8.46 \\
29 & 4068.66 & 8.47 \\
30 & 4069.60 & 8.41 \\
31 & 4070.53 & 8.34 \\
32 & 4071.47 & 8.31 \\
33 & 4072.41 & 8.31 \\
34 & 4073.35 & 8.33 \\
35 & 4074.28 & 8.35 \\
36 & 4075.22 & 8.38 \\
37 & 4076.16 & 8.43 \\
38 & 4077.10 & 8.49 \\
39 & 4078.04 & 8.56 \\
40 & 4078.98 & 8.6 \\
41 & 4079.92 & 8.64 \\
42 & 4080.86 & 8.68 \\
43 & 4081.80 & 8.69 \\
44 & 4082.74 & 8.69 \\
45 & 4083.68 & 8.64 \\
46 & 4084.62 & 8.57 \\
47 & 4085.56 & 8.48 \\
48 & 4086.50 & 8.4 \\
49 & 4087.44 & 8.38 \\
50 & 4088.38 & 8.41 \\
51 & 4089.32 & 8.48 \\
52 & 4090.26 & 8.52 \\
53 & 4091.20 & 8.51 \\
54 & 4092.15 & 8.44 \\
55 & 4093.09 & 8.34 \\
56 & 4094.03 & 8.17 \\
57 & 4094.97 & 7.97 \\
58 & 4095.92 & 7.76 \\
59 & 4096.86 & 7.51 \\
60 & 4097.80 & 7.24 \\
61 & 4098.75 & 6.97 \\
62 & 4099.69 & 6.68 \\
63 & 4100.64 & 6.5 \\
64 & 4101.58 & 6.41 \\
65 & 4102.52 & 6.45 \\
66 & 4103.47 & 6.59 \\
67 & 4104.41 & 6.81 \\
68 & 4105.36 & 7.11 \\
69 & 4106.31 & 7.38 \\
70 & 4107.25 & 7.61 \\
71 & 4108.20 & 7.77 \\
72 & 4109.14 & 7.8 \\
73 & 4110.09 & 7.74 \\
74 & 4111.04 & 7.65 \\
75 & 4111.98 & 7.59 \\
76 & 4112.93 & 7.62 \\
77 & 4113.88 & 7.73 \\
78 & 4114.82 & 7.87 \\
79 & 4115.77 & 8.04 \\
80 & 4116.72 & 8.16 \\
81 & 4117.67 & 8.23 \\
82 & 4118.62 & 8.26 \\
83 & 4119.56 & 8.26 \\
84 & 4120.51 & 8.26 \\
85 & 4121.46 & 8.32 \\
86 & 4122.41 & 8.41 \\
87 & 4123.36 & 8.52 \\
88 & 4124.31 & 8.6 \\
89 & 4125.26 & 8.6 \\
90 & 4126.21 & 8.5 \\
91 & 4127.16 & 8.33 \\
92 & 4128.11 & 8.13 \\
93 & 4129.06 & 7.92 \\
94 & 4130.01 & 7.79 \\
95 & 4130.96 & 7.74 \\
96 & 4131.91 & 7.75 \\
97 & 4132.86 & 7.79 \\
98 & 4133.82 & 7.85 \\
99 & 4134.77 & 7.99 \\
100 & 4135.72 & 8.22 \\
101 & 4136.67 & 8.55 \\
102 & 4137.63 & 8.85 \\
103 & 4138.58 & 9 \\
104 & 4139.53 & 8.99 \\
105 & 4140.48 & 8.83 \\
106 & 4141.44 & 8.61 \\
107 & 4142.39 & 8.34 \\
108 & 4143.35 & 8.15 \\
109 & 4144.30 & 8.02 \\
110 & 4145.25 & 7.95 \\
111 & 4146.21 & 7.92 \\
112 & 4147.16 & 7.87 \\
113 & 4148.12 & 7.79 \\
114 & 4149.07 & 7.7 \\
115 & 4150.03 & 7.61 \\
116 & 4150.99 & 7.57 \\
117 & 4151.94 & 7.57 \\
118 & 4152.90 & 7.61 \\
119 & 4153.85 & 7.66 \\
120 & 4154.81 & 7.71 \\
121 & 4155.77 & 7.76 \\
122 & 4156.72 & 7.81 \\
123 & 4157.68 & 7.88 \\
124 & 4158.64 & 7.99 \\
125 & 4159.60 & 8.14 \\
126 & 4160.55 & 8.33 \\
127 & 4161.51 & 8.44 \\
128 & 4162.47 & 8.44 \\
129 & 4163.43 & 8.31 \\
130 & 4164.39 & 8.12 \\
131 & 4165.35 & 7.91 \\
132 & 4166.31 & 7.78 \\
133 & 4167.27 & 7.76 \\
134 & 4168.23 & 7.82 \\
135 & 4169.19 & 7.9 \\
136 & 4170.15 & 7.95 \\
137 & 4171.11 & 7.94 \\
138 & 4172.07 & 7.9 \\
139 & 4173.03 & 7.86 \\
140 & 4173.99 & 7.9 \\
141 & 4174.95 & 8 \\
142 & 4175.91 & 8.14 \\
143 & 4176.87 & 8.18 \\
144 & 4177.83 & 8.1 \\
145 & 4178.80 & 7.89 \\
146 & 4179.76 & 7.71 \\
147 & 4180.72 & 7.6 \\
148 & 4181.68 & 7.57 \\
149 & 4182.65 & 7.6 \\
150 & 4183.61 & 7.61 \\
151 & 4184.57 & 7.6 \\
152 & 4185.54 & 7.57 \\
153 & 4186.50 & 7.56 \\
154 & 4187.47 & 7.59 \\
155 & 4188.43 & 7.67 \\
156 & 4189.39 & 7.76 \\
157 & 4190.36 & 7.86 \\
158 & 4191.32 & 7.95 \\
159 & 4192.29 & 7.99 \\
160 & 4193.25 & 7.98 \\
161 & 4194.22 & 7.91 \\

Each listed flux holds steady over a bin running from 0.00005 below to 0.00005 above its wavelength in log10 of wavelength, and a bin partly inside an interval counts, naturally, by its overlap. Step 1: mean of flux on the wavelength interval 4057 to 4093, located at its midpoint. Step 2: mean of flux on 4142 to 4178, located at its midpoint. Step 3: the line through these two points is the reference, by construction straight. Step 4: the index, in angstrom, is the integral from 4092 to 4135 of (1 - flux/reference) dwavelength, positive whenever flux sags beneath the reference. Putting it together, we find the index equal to 1.96 angstrom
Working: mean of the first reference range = 8.29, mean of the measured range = 7.76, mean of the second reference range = 7.94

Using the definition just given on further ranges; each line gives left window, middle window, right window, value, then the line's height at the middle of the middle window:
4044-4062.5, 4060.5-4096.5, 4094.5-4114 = -3.0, 7.67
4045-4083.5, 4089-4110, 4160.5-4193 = 1.6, 8.12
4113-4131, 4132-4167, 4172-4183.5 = -0.2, 8.03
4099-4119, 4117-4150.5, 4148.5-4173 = -2.5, 7.65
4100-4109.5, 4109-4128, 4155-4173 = -2.3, 7.25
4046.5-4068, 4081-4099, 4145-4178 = -0.5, 8.01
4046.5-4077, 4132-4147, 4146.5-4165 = -0.7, 7.95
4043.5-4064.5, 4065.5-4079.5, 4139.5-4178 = -0.6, 8.03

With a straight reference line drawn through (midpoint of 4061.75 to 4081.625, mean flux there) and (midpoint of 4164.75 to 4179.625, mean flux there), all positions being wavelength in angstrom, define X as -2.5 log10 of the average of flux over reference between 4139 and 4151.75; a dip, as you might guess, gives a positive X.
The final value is -0.01 mag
